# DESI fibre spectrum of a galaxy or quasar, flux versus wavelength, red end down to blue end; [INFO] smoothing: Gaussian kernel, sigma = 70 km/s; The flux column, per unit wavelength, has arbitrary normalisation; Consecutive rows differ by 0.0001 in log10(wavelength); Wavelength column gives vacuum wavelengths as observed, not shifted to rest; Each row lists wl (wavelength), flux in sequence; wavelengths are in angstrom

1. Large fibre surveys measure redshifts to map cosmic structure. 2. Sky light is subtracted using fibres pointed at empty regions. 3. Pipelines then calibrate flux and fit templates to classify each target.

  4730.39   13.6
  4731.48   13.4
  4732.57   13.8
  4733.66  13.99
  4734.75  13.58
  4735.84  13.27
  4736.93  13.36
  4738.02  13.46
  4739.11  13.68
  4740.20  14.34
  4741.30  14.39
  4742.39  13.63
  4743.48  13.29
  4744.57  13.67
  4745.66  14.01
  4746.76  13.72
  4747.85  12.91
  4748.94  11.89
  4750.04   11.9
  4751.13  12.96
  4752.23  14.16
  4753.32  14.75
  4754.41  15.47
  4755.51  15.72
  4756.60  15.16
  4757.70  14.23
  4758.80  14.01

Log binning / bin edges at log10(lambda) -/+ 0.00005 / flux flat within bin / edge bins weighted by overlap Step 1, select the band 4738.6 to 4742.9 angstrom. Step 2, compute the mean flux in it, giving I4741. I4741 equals 14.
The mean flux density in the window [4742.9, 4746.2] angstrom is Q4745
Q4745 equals 13.7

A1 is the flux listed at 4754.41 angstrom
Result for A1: 15.47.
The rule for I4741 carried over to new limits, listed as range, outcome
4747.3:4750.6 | 12.3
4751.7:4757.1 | 15.1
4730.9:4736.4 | 13.6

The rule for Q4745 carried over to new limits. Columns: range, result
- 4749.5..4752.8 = 13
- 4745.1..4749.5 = 13.1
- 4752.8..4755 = 15.1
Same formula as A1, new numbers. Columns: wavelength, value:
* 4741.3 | 14.39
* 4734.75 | 13.58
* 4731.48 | 13.4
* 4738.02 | 13.46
